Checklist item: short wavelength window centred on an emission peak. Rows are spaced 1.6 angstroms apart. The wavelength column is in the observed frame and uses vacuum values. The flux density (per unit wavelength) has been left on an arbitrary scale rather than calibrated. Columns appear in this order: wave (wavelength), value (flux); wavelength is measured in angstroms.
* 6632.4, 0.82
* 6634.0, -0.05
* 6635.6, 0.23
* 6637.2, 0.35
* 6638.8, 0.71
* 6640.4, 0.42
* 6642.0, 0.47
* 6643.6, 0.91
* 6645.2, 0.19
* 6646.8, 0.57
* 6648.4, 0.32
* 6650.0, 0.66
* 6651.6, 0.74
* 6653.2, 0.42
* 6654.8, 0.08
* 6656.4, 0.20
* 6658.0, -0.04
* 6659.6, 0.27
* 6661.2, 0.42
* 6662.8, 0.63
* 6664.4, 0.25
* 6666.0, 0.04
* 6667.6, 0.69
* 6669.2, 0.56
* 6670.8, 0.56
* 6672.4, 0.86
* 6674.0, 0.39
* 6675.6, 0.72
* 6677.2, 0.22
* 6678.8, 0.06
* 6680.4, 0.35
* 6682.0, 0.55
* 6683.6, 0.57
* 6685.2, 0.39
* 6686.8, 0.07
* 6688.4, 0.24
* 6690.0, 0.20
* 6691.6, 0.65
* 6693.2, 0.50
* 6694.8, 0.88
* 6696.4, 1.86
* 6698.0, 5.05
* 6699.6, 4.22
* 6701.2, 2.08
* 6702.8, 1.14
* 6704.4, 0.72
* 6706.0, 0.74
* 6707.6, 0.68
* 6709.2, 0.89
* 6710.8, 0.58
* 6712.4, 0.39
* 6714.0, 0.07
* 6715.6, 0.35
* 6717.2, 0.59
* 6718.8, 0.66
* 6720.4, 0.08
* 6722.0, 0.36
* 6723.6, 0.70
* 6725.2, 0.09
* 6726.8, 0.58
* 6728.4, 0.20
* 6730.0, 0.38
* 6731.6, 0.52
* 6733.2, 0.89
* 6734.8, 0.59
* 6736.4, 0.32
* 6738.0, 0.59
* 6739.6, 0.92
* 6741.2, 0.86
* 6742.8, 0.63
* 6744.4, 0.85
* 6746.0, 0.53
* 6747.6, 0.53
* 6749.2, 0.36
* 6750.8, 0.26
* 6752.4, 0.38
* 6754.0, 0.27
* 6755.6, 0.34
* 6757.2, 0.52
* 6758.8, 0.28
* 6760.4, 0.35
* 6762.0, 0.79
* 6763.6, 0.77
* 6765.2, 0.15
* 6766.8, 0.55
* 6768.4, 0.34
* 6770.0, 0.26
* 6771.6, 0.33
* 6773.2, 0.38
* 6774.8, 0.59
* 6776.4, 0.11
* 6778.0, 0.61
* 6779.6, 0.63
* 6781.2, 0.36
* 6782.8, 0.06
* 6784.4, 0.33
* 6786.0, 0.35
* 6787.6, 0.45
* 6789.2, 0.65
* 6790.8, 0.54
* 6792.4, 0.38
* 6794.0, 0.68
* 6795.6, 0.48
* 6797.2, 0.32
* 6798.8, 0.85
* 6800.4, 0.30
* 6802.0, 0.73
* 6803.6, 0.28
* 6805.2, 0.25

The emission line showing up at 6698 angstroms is H-gamma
